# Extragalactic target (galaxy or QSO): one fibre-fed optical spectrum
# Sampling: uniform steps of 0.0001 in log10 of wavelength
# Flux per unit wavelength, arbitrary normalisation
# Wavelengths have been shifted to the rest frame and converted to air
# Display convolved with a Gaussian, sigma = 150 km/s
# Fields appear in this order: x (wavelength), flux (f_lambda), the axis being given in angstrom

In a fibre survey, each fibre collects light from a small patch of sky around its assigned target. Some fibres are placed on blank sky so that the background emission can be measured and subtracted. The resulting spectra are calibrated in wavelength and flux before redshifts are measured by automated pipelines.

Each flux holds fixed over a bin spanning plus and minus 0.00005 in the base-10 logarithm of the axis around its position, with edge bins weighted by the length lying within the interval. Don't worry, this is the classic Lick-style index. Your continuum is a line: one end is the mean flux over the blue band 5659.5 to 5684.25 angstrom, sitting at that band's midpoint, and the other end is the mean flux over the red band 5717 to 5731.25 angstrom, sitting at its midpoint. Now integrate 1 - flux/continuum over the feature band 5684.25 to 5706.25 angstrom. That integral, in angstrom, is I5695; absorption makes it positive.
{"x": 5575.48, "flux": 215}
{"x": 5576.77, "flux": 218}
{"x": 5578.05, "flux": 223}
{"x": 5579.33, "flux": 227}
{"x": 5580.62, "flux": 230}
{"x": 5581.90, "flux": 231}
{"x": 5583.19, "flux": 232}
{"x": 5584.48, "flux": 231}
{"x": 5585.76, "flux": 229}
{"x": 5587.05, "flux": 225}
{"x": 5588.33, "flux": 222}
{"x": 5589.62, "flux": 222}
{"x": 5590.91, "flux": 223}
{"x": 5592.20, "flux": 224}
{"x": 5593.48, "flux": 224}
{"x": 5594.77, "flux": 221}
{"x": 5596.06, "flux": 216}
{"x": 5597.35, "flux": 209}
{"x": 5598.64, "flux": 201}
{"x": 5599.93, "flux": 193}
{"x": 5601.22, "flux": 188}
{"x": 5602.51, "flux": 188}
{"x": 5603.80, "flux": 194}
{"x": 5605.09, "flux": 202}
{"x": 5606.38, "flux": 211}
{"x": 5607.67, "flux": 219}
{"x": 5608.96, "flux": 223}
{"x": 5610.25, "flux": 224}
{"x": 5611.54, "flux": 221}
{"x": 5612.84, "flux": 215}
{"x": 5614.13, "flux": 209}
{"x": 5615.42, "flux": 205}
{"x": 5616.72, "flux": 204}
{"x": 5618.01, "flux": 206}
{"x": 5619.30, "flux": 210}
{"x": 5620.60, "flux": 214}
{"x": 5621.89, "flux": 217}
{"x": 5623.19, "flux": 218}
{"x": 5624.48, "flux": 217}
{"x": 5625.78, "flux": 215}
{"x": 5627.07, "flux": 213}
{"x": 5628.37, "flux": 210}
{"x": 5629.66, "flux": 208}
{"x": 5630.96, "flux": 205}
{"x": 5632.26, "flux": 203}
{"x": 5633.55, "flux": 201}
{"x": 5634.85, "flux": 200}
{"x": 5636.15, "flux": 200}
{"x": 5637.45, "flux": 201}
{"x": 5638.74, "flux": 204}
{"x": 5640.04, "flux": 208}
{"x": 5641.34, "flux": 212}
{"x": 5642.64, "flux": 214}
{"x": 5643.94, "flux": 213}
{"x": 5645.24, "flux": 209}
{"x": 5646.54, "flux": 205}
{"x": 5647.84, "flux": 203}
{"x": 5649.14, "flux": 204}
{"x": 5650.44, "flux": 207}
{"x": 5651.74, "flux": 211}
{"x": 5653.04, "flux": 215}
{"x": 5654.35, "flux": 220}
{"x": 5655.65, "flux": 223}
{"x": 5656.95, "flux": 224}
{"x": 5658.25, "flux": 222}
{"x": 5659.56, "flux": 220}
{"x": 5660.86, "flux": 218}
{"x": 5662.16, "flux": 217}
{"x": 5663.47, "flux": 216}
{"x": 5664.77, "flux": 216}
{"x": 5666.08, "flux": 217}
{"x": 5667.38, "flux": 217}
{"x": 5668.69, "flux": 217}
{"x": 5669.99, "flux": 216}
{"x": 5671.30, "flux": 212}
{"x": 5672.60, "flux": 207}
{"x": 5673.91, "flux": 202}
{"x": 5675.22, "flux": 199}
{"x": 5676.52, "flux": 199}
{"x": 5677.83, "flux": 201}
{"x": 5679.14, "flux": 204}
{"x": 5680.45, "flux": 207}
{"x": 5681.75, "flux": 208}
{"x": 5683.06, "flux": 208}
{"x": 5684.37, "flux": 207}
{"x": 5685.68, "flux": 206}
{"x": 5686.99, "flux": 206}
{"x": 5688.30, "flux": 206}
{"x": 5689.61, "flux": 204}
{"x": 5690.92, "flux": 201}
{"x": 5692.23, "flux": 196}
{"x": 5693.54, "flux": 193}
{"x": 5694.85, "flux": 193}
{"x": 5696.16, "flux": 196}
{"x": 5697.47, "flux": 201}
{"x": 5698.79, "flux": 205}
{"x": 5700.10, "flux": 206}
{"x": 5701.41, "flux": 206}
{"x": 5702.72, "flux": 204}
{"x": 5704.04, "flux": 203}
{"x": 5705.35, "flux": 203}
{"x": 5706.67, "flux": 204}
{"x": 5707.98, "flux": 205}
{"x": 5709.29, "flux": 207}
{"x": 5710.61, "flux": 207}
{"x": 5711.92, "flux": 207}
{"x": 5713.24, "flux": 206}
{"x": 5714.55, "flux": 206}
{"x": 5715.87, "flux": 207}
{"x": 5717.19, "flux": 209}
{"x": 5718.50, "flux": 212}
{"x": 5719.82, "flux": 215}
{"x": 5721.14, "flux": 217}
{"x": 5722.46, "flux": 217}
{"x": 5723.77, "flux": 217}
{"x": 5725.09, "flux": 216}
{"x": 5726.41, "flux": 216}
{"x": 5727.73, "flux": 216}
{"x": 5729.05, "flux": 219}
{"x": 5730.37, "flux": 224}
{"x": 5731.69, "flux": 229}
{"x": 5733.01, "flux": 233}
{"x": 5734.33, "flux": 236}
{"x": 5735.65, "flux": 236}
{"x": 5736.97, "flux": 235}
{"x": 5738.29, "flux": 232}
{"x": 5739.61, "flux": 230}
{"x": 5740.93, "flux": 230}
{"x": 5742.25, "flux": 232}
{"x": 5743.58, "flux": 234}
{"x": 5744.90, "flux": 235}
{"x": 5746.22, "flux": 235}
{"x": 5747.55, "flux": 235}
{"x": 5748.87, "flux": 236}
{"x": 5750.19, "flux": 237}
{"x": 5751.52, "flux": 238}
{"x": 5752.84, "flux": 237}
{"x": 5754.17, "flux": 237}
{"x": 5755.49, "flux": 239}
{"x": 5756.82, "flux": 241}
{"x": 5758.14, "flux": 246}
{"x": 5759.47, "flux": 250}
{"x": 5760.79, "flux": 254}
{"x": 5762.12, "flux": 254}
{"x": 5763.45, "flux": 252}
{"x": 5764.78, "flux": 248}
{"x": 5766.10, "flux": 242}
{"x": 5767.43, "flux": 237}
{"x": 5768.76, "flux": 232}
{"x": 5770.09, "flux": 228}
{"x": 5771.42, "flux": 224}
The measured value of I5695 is 1.1 angstrom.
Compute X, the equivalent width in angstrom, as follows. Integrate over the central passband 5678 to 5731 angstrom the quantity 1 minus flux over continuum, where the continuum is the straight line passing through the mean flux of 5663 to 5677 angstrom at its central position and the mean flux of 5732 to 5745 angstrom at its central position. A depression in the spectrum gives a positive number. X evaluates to 3.56 angstrom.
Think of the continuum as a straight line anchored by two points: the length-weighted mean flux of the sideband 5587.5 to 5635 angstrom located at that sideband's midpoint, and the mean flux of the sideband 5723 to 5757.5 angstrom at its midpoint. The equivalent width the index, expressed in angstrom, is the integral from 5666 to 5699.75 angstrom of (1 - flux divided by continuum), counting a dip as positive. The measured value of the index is 2.6 angstrom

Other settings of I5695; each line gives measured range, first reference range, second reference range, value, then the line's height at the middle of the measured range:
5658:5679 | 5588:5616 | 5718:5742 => 0.6 angstrom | 218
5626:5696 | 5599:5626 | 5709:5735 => 1.2 angstrom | 212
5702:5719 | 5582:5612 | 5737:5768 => 2.0 angstrom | 233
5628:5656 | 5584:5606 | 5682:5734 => 0.4 angstrom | 211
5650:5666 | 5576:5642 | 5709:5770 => 0.1 angstrom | 219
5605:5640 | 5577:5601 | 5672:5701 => 0.7 angstrom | 214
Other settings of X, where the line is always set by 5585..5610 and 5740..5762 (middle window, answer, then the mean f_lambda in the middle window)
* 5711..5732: 1.76 angstrom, 214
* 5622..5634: 0.41 angstrom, 211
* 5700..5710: 1.14 angstrom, 205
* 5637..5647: 0.53 angstrom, 209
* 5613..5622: 0.29 angstrom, 209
